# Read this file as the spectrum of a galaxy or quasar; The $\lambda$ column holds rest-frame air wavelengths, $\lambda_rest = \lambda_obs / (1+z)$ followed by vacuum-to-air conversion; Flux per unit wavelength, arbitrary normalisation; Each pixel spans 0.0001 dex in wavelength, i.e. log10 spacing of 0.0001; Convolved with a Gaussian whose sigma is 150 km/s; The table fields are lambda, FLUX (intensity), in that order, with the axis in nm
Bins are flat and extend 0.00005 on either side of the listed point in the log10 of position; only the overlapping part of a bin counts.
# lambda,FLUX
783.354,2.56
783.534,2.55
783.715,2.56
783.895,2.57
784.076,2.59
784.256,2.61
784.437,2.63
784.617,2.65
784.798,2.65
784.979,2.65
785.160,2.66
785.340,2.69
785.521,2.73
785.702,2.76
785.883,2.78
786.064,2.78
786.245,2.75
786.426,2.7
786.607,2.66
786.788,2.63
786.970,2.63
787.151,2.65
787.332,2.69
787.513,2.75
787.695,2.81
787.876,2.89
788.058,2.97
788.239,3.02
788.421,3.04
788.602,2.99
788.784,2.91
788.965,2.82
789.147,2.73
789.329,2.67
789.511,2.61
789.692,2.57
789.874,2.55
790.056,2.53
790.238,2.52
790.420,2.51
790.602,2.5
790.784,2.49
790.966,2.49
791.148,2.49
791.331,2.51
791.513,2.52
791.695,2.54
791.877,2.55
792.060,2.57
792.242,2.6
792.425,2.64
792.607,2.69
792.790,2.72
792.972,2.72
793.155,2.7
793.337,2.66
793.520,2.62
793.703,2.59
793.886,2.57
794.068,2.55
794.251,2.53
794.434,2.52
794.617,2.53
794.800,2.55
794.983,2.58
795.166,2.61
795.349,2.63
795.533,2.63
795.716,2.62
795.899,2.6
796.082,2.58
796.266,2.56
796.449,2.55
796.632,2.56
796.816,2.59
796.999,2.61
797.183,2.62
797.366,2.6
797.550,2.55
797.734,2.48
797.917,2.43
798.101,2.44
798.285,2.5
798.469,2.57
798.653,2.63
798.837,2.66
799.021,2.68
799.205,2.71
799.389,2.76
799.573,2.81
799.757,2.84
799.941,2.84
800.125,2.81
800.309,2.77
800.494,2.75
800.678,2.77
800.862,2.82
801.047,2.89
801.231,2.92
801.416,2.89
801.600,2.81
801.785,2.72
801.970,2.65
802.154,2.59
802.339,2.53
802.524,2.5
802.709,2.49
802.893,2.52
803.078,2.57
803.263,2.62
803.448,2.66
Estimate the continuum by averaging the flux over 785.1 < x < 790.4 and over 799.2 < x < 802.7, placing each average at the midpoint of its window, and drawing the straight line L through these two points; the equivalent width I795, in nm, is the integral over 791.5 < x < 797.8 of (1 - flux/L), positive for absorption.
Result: 0.348 nm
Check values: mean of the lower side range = 2.74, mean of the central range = 2.59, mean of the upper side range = 2.75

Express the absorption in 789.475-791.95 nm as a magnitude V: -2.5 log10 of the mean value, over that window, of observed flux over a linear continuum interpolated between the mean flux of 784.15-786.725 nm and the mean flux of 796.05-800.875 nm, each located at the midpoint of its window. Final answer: 0.06 mag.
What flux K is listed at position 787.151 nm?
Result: 2.65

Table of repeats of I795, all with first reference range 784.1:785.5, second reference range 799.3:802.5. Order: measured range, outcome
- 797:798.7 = 0.130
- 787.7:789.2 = -0.136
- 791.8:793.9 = 0.055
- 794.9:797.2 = 0.117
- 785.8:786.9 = -0.022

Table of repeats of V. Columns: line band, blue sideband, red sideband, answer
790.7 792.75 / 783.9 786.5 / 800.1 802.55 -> 0.063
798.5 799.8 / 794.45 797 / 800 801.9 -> 0.007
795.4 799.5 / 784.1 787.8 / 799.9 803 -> 0.051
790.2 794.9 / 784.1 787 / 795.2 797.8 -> 0.020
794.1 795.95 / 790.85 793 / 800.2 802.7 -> 0.022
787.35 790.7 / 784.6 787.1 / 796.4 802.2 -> -0.020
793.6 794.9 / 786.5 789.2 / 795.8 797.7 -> 0.040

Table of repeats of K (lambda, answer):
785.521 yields 2.73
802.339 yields 2.53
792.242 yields 2.6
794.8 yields 2.55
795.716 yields 2.62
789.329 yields 2.67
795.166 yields 2.61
